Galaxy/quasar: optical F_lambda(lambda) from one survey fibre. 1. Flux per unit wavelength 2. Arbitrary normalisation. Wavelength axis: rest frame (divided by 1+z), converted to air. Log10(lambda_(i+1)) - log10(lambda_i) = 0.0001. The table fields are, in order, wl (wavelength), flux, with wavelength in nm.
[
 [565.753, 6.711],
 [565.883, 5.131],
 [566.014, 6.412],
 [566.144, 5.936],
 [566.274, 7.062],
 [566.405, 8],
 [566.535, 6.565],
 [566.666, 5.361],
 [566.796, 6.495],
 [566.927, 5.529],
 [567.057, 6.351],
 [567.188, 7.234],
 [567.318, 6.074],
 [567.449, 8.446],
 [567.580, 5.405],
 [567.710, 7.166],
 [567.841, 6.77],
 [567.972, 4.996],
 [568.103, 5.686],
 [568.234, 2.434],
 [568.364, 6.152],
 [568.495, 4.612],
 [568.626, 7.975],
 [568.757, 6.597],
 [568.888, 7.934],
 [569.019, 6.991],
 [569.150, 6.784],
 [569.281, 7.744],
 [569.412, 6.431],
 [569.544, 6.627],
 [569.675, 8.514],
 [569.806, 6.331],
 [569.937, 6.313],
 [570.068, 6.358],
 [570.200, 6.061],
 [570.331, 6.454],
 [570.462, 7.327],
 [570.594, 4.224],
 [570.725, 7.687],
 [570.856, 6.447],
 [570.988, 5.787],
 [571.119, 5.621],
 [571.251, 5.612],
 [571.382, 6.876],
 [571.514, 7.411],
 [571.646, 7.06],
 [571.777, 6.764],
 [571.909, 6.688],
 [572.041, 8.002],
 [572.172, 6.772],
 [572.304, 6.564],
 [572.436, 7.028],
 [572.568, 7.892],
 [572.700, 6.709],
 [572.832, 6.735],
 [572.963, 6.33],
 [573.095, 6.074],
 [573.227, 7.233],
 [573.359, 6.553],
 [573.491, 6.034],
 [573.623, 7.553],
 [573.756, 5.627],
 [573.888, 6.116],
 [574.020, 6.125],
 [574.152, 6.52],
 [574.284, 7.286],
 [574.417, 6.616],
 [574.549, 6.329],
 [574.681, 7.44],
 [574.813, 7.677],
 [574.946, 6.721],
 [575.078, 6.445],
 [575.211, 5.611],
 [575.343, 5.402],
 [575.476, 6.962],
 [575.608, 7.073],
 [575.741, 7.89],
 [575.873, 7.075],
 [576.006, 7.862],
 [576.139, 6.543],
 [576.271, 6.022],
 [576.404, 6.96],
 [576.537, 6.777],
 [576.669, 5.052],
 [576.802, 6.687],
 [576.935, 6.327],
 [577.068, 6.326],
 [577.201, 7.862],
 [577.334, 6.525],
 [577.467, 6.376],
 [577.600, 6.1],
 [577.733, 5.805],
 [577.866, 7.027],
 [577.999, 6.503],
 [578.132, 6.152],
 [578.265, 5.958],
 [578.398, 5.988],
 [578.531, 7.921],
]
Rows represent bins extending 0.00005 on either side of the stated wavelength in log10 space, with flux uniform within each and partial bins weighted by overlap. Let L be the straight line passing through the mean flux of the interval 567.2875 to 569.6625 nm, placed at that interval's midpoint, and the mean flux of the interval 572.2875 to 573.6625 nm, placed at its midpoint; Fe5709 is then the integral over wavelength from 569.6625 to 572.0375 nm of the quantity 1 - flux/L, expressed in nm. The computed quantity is 0.03 nm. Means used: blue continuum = 6.43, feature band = 6.52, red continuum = 6.79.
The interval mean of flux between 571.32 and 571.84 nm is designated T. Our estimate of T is 7.03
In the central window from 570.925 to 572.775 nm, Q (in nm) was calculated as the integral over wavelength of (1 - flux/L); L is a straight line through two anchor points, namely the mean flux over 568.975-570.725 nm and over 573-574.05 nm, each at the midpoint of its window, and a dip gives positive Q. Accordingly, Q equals -0.069 nm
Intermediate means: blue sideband 6.66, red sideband 6.42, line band 6.77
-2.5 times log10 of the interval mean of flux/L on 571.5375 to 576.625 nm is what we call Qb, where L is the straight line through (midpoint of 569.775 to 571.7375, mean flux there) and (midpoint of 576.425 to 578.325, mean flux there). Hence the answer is -0.061 mag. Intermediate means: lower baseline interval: 6.38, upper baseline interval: 6.41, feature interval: 6.76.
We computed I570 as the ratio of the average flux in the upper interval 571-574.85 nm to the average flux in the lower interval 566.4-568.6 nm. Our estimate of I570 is 1.11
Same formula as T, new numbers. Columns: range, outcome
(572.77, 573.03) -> 6.55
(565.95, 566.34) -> 6.47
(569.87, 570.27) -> 6.25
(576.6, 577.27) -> 6.45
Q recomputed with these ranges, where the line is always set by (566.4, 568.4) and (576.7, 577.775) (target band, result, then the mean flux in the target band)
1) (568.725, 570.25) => -0.177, 6.9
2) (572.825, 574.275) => -0.031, 6.47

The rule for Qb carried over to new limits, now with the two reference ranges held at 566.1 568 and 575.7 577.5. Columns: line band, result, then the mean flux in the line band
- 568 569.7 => 0.03 mag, 6.42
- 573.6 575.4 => 0.03 mag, 6.51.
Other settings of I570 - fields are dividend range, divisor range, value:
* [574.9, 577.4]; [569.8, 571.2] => 1.07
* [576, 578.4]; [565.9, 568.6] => 1.05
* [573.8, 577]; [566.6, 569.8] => 1.03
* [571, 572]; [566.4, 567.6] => 1.01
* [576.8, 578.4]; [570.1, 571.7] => 1.01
